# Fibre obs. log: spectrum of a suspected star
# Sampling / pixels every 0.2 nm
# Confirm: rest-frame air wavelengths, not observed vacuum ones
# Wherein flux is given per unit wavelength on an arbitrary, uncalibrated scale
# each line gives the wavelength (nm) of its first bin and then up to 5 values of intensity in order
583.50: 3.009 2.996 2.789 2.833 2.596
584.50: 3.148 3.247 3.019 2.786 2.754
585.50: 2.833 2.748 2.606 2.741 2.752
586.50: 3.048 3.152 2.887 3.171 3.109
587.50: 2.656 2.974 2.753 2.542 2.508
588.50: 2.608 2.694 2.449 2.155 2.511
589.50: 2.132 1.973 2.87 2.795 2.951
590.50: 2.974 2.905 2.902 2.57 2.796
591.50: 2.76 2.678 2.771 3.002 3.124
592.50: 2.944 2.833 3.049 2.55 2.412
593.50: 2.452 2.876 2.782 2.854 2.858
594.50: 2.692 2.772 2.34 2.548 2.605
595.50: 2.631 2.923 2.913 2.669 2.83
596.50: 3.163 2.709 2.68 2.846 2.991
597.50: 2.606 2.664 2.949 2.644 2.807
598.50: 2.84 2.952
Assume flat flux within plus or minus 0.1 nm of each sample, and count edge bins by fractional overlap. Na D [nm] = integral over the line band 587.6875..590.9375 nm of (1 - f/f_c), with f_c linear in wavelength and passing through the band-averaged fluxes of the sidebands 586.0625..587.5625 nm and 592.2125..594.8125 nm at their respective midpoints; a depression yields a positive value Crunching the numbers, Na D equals 0.31 nm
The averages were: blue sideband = 2.95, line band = 2.61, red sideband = 2.78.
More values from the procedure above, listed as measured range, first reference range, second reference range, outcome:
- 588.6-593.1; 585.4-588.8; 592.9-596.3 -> 0.06 nm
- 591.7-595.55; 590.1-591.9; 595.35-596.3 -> 0.07 nm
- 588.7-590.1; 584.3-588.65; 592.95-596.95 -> 0.20 nm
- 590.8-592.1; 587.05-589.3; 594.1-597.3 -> -0.03 nm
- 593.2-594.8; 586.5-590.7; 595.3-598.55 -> 0.03 nm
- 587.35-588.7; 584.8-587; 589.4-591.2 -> 0.04 nm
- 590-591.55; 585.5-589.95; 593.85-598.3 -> -0.07 nm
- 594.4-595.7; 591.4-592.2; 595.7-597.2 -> 0.09 nm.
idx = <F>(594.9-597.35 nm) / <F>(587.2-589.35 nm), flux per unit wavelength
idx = 1.1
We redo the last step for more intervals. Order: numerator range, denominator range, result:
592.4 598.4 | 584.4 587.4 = 0.94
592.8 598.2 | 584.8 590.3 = 1.01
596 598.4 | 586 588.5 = 0.98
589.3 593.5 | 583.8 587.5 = 0.95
